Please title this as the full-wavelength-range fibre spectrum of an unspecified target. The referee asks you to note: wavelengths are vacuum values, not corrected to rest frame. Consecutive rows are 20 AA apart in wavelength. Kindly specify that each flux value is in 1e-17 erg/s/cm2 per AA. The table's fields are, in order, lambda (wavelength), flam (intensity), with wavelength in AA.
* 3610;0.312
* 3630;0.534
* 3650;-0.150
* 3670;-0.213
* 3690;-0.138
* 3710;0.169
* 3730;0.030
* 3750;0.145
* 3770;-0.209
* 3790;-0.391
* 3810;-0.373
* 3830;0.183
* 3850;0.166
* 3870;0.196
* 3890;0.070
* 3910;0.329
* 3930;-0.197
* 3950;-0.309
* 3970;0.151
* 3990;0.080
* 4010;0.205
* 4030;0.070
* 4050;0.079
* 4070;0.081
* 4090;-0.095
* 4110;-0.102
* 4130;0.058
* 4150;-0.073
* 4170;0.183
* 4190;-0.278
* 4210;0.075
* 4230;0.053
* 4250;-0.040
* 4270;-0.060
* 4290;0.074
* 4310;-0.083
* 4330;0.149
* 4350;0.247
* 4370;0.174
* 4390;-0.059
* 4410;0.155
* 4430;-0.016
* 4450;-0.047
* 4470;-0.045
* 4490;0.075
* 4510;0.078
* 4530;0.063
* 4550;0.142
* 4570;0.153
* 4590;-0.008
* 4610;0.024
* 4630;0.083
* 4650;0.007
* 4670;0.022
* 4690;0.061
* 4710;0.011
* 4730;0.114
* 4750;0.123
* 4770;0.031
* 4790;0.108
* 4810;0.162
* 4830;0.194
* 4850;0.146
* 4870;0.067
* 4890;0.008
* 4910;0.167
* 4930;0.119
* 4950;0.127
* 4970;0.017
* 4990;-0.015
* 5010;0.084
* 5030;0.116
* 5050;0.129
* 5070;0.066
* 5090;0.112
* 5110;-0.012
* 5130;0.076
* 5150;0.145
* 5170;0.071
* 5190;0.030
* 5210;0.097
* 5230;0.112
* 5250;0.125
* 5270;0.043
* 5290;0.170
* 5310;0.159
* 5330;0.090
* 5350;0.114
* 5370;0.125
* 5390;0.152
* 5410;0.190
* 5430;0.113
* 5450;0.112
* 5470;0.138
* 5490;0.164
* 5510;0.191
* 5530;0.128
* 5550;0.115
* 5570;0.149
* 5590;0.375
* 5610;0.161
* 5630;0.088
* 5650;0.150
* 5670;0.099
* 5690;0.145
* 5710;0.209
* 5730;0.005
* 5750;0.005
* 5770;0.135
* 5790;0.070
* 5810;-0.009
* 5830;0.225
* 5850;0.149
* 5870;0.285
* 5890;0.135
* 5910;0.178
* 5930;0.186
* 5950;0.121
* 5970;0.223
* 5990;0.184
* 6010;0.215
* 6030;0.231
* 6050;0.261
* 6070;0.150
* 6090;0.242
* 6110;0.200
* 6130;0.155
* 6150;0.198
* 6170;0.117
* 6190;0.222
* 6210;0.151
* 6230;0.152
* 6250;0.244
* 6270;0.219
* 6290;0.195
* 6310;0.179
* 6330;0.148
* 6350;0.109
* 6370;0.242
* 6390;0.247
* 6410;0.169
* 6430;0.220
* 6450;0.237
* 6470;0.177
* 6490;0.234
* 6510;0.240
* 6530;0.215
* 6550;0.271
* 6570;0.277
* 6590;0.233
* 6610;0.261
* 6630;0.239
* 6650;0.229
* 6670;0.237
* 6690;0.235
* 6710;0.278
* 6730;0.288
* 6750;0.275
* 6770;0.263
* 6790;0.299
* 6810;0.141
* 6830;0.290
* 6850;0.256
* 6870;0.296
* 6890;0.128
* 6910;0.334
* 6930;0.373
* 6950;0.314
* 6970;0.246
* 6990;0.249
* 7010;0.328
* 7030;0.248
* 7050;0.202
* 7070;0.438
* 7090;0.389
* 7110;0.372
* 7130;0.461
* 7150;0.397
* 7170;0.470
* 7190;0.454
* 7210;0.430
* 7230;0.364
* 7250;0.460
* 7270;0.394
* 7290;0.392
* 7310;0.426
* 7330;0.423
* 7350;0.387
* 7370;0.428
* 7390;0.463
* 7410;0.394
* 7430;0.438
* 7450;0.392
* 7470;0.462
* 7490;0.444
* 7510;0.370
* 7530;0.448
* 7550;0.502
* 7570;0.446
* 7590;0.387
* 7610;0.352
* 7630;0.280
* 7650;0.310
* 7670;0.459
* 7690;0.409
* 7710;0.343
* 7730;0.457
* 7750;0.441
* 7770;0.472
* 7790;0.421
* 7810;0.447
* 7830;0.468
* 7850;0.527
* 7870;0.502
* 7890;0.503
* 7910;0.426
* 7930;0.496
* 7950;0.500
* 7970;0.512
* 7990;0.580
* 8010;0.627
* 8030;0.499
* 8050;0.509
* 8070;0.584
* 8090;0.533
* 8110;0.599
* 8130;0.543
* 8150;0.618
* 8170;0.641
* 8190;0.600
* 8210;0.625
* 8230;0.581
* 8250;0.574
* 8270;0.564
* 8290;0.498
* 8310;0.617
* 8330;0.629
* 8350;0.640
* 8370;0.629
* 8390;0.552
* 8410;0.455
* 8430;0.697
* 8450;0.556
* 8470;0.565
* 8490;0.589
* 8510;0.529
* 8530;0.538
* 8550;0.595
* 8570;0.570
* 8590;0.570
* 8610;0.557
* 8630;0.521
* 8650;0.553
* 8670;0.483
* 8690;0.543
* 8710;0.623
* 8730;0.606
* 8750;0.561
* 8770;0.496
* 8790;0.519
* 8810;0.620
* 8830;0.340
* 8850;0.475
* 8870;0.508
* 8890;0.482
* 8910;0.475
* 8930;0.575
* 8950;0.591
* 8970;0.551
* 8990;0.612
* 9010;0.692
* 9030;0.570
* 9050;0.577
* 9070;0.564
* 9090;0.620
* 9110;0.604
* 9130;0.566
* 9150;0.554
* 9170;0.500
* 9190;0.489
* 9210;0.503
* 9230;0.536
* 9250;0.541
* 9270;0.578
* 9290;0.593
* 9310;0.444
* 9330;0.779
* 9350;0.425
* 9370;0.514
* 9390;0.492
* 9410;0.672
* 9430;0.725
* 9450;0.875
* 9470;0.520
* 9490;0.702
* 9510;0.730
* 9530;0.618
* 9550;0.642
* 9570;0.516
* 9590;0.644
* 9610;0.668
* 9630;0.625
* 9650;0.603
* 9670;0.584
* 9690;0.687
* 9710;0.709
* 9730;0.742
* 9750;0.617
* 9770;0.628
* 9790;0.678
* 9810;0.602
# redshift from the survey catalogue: 0.77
